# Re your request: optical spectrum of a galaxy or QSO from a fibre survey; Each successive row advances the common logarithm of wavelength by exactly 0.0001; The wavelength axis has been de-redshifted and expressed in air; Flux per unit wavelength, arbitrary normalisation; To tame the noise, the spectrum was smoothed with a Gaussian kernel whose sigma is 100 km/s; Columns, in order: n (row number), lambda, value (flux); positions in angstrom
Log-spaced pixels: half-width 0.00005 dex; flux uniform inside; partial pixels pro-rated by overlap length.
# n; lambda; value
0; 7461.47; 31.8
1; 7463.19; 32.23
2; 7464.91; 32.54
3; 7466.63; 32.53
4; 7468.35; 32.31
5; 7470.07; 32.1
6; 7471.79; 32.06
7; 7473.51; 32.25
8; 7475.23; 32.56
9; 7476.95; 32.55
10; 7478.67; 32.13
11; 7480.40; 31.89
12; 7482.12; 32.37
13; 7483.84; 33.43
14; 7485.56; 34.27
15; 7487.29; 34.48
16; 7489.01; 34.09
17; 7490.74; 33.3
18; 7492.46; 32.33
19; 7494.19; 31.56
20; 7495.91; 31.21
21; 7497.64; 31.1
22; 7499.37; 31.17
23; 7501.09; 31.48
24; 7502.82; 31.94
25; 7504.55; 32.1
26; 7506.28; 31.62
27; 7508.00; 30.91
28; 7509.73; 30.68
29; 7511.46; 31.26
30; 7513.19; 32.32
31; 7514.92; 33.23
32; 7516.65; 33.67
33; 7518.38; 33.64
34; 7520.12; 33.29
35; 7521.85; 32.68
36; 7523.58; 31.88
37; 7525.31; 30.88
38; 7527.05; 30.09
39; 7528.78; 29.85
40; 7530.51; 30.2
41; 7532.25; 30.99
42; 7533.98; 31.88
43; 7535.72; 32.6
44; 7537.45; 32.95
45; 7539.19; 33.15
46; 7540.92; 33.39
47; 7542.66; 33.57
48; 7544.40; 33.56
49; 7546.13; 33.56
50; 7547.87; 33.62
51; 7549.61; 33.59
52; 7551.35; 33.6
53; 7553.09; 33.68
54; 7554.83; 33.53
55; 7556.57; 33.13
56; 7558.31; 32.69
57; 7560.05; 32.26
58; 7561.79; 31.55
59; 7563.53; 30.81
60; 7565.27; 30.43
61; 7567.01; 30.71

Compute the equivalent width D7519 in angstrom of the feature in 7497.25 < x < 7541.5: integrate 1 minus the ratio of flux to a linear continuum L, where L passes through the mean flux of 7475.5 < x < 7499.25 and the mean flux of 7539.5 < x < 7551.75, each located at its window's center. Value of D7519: 1.7 angstrom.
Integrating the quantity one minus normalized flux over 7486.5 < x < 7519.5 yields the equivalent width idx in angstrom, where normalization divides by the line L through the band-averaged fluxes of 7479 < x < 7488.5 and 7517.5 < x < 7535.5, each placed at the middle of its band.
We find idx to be 0.3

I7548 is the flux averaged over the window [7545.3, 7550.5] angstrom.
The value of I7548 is 33.6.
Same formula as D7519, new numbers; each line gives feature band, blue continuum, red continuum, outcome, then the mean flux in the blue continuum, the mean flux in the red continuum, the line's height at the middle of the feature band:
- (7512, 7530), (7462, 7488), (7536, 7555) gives 0.57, 32.6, 33.4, 33.2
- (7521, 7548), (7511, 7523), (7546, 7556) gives 0.89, 32.9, 33.6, 33.2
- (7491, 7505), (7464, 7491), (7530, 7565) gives 0.47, 32.8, 32.7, 32.8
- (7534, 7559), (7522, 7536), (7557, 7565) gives -1.44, 31.1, 31.8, 31.5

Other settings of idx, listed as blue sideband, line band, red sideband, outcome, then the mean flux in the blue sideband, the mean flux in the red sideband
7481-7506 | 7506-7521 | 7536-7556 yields 0.2 angstrom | 32.5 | 33.4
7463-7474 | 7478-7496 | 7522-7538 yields -0.5 angstrom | 32.3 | 31.3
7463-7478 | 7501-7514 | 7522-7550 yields 0.3 angstrom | 32.4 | 32.2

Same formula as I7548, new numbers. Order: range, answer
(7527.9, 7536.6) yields 31.1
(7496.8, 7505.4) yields 31.6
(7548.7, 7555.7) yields 33.6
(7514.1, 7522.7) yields 33.3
